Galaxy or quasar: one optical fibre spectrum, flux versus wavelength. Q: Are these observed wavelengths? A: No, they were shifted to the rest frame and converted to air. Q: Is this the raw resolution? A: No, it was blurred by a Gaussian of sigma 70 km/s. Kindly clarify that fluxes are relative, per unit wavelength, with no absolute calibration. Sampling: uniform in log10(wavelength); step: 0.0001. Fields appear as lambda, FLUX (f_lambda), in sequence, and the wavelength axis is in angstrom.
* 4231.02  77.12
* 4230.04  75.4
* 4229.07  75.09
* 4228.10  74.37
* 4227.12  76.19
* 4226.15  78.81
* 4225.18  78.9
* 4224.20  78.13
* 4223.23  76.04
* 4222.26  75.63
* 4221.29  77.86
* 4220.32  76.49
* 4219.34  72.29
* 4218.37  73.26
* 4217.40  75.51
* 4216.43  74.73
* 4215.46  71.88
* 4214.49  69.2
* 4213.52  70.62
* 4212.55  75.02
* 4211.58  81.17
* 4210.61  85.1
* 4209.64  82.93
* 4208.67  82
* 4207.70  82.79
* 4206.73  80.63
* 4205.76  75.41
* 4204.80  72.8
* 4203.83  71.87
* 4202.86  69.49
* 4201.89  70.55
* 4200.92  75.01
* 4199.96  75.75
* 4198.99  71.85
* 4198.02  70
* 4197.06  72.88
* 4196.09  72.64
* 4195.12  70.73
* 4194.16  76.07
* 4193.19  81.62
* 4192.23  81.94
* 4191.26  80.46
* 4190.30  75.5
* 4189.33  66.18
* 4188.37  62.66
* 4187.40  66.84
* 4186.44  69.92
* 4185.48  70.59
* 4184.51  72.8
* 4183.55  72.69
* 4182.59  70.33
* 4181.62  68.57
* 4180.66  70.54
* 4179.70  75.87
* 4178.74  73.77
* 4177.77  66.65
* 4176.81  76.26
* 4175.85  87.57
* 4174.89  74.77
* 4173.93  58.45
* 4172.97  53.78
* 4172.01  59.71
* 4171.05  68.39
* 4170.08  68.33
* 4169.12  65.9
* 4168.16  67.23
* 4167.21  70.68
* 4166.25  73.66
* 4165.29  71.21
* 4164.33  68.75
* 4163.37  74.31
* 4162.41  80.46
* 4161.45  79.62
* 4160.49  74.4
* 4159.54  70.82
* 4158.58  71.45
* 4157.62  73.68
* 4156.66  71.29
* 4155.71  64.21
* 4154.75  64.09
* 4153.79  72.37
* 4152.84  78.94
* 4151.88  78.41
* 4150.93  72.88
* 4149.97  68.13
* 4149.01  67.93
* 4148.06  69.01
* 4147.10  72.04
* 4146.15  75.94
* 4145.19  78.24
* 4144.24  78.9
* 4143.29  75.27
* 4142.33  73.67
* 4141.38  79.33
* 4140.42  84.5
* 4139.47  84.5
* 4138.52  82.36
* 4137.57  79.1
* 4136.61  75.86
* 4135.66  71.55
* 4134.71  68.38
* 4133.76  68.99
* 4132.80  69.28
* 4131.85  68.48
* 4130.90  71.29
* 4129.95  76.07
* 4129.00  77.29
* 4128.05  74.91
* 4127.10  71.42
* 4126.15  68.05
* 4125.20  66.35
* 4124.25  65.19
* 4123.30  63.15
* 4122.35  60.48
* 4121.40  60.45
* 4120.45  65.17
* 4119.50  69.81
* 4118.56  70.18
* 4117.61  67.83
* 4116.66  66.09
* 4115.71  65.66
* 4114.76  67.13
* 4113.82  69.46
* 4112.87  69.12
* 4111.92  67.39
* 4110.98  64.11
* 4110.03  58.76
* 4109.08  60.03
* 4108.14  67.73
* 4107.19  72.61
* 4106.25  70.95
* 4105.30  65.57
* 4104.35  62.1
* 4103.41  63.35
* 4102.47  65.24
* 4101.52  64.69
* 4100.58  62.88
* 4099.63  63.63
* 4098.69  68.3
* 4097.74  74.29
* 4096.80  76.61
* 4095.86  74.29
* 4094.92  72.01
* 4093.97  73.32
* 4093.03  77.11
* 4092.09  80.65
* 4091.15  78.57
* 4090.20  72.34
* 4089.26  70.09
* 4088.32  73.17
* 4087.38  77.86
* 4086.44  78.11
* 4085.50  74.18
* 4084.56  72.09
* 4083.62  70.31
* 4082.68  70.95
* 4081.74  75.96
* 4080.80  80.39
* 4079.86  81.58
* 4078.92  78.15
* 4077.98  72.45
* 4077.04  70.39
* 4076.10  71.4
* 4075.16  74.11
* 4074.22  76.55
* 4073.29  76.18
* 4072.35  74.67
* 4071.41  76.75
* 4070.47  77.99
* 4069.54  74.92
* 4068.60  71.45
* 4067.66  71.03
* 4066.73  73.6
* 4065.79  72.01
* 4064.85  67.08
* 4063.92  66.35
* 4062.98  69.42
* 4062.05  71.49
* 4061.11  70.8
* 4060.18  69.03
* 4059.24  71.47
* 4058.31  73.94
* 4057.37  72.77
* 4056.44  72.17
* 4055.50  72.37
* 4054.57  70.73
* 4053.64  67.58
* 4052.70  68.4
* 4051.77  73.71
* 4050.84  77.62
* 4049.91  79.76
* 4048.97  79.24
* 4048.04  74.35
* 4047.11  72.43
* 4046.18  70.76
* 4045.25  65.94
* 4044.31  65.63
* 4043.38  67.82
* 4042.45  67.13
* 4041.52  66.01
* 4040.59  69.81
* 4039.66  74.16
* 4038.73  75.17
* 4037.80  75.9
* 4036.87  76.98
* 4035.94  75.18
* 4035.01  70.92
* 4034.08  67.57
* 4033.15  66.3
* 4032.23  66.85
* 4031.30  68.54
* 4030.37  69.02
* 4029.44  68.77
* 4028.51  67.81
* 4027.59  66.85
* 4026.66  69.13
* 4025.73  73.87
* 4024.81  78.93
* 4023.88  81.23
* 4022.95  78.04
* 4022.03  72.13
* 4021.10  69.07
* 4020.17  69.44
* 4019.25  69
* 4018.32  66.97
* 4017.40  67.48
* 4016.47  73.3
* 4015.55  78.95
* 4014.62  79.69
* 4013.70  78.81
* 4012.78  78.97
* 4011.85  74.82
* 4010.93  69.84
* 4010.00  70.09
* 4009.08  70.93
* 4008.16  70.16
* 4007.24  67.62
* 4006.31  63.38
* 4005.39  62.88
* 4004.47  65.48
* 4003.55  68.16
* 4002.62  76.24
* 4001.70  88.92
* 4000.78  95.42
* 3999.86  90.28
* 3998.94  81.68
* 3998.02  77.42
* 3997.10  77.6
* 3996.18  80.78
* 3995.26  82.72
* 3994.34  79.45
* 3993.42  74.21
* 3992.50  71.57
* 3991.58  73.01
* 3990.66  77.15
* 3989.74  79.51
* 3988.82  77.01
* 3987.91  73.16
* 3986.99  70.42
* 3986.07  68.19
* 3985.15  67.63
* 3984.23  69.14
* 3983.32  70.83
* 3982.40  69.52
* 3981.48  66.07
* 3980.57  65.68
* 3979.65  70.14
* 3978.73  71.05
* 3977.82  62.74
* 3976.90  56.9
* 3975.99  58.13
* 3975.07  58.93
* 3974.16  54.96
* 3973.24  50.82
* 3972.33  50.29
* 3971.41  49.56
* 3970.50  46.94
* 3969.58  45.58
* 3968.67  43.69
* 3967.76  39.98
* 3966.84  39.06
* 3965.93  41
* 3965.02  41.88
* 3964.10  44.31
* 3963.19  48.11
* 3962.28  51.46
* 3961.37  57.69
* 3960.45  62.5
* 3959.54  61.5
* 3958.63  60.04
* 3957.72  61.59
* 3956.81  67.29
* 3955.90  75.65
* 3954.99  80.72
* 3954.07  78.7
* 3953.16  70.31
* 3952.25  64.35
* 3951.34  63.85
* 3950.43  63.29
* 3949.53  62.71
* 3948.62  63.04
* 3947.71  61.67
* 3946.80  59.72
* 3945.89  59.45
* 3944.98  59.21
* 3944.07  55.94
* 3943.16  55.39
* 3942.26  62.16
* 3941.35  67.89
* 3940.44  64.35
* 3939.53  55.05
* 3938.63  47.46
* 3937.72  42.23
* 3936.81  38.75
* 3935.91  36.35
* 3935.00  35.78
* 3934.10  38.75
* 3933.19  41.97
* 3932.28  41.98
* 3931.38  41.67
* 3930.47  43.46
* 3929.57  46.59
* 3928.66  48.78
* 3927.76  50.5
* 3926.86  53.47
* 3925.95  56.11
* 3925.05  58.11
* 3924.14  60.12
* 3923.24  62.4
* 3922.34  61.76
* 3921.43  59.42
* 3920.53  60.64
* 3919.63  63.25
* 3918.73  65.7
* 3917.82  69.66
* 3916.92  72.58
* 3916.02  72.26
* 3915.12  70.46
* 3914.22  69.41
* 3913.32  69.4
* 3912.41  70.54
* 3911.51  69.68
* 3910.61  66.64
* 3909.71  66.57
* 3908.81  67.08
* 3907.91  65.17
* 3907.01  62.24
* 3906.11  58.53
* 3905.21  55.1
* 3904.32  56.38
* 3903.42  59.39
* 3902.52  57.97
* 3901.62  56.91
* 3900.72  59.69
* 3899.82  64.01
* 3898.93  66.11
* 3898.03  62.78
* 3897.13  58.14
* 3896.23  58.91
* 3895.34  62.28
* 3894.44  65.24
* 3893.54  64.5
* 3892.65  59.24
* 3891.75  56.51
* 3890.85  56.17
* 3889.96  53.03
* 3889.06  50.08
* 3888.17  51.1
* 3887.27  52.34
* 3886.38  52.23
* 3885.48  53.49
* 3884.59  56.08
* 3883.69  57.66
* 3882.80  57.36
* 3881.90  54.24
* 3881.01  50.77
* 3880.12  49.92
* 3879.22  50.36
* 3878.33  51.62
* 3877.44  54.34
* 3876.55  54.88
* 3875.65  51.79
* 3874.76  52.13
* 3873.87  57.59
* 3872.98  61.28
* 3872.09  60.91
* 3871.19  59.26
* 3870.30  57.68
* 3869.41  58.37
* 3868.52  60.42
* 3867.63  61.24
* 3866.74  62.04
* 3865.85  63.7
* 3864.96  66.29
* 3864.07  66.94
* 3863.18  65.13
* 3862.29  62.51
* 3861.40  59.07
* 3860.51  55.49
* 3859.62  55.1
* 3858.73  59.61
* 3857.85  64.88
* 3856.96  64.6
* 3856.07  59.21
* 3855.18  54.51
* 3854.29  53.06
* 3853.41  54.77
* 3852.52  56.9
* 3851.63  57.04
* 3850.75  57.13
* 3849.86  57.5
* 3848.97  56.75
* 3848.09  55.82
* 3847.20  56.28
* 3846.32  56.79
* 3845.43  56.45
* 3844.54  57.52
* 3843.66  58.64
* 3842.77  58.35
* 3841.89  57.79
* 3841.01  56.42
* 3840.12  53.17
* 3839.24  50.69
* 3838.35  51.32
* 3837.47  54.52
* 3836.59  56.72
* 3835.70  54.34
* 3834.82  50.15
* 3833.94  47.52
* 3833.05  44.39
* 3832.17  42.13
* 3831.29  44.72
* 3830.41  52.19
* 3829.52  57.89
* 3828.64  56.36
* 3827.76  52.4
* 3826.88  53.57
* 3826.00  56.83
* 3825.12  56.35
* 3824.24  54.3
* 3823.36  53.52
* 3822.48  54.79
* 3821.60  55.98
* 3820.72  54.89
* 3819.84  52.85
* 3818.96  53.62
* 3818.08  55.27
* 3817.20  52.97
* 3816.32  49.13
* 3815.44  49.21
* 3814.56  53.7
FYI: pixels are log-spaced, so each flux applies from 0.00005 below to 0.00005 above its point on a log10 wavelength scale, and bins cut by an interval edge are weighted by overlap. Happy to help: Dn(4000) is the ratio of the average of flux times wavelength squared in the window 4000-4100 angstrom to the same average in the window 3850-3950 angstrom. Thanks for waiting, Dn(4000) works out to 1.4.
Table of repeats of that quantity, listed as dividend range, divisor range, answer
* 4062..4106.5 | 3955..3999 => 1.21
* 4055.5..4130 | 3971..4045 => 1.04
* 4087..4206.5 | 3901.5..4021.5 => 1.23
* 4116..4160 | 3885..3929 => 1.32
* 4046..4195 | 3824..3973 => 1.41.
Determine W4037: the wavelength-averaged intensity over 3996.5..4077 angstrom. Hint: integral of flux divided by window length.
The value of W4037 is 72.7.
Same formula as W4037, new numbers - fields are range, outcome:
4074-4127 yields 69.9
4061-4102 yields 73.2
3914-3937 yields 54.6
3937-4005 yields 64.1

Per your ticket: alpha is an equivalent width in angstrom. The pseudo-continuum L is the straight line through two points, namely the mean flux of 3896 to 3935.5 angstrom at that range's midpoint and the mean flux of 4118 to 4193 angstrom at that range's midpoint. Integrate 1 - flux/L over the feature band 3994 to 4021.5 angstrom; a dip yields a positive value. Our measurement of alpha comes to -4.8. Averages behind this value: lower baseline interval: 59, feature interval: 74.8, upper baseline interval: 71.7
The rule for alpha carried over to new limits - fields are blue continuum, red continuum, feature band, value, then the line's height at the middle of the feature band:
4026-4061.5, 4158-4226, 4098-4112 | 1.31 angstrom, 72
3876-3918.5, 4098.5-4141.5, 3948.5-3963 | -0.63 angstrom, 62.3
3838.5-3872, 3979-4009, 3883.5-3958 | 7.60 angstrom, 65.9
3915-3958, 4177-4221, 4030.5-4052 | -2.39 angstrom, 64.4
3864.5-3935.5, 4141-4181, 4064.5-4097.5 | -3.40 angstrom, 67.6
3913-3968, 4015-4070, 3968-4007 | -2.84 angstrom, 63.7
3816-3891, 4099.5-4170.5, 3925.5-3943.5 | 3.46 angstrom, 59.9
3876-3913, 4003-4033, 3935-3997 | 4.48 angstrom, 65.8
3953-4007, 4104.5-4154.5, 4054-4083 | -1.90 angstrom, 68.6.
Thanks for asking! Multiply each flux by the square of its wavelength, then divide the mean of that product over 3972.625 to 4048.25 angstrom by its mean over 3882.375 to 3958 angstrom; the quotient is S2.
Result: 1.27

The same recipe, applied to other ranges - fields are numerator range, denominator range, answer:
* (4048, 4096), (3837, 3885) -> 1.43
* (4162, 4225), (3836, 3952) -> 1.47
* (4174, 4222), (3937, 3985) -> 1.42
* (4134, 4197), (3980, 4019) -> 1.06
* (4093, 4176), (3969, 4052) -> 1.06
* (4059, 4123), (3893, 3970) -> 1.32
